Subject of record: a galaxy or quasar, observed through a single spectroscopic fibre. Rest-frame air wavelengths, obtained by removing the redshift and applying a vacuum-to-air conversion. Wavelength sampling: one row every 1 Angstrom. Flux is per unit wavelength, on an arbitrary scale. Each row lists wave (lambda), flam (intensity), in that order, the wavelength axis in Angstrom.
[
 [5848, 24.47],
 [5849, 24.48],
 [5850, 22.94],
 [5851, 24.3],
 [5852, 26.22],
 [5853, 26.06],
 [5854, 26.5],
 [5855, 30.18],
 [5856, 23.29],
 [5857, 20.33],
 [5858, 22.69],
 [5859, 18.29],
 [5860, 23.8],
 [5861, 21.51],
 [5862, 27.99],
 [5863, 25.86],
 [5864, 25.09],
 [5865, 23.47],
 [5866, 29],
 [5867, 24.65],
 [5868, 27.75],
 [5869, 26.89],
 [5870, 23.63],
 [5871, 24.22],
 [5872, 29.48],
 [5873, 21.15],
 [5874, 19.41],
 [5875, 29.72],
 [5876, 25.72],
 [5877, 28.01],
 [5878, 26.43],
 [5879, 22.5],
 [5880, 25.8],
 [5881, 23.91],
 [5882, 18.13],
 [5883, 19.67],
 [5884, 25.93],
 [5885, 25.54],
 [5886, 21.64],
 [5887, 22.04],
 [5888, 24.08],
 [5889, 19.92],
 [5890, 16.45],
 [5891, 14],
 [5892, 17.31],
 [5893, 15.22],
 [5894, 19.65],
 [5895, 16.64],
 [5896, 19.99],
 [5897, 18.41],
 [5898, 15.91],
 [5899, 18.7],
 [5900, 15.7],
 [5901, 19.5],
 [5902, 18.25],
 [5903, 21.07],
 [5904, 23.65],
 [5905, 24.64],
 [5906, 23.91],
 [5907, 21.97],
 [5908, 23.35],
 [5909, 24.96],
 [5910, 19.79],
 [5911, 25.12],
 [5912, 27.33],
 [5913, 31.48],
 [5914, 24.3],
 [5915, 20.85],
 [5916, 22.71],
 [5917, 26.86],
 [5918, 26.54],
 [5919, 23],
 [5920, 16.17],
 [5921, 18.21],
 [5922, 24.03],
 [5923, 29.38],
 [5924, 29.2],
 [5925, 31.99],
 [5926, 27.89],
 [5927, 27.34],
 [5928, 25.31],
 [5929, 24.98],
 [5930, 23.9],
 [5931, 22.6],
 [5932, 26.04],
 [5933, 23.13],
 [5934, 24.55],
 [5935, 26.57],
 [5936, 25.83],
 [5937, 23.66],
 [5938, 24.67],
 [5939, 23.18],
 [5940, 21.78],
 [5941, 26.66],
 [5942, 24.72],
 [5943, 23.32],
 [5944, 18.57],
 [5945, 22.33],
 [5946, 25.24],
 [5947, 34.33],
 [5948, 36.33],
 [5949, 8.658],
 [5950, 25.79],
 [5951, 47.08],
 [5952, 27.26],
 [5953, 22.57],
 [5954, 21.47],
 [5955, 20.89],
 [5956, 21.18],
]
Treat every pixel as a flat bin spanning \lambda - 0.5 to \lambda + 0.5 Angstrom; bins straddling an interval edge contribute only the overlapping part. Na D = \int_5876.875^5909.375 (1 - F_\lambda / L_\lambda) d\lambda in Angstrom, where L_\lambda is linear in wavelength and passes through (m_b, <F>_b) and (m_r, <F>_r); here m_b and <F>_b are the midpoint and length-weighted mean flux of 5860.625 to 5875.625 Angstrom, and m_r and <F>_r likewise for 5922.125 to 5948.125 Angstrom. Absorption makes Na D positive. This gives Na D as 5.9 Angstrom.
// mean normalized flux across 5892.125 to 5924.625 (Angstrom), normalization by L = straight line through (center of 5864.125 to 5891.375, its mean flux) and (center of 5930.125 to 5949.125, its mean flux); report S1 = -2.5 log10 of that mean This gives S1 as 0.10 mag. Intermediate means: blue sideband 23.7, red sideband 24.6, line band 22.1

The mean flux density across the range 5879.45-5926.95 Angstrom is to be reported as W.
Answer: 22.2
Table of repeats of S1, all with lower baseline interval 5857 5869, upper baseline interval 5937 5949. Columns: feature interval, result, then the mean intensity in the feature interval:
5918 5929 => -0.026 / 25.3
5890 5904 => 0.346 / 17.9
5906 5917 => 0.016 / 24.3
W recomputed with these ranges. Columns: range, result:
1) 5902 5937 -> 24.6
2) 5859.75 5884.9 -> 24.8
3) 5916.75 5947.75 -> 25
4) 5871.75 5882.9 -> 24.3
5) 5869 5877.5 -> 25.3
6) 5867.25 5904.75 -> 21.7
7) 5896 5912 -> 21.2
